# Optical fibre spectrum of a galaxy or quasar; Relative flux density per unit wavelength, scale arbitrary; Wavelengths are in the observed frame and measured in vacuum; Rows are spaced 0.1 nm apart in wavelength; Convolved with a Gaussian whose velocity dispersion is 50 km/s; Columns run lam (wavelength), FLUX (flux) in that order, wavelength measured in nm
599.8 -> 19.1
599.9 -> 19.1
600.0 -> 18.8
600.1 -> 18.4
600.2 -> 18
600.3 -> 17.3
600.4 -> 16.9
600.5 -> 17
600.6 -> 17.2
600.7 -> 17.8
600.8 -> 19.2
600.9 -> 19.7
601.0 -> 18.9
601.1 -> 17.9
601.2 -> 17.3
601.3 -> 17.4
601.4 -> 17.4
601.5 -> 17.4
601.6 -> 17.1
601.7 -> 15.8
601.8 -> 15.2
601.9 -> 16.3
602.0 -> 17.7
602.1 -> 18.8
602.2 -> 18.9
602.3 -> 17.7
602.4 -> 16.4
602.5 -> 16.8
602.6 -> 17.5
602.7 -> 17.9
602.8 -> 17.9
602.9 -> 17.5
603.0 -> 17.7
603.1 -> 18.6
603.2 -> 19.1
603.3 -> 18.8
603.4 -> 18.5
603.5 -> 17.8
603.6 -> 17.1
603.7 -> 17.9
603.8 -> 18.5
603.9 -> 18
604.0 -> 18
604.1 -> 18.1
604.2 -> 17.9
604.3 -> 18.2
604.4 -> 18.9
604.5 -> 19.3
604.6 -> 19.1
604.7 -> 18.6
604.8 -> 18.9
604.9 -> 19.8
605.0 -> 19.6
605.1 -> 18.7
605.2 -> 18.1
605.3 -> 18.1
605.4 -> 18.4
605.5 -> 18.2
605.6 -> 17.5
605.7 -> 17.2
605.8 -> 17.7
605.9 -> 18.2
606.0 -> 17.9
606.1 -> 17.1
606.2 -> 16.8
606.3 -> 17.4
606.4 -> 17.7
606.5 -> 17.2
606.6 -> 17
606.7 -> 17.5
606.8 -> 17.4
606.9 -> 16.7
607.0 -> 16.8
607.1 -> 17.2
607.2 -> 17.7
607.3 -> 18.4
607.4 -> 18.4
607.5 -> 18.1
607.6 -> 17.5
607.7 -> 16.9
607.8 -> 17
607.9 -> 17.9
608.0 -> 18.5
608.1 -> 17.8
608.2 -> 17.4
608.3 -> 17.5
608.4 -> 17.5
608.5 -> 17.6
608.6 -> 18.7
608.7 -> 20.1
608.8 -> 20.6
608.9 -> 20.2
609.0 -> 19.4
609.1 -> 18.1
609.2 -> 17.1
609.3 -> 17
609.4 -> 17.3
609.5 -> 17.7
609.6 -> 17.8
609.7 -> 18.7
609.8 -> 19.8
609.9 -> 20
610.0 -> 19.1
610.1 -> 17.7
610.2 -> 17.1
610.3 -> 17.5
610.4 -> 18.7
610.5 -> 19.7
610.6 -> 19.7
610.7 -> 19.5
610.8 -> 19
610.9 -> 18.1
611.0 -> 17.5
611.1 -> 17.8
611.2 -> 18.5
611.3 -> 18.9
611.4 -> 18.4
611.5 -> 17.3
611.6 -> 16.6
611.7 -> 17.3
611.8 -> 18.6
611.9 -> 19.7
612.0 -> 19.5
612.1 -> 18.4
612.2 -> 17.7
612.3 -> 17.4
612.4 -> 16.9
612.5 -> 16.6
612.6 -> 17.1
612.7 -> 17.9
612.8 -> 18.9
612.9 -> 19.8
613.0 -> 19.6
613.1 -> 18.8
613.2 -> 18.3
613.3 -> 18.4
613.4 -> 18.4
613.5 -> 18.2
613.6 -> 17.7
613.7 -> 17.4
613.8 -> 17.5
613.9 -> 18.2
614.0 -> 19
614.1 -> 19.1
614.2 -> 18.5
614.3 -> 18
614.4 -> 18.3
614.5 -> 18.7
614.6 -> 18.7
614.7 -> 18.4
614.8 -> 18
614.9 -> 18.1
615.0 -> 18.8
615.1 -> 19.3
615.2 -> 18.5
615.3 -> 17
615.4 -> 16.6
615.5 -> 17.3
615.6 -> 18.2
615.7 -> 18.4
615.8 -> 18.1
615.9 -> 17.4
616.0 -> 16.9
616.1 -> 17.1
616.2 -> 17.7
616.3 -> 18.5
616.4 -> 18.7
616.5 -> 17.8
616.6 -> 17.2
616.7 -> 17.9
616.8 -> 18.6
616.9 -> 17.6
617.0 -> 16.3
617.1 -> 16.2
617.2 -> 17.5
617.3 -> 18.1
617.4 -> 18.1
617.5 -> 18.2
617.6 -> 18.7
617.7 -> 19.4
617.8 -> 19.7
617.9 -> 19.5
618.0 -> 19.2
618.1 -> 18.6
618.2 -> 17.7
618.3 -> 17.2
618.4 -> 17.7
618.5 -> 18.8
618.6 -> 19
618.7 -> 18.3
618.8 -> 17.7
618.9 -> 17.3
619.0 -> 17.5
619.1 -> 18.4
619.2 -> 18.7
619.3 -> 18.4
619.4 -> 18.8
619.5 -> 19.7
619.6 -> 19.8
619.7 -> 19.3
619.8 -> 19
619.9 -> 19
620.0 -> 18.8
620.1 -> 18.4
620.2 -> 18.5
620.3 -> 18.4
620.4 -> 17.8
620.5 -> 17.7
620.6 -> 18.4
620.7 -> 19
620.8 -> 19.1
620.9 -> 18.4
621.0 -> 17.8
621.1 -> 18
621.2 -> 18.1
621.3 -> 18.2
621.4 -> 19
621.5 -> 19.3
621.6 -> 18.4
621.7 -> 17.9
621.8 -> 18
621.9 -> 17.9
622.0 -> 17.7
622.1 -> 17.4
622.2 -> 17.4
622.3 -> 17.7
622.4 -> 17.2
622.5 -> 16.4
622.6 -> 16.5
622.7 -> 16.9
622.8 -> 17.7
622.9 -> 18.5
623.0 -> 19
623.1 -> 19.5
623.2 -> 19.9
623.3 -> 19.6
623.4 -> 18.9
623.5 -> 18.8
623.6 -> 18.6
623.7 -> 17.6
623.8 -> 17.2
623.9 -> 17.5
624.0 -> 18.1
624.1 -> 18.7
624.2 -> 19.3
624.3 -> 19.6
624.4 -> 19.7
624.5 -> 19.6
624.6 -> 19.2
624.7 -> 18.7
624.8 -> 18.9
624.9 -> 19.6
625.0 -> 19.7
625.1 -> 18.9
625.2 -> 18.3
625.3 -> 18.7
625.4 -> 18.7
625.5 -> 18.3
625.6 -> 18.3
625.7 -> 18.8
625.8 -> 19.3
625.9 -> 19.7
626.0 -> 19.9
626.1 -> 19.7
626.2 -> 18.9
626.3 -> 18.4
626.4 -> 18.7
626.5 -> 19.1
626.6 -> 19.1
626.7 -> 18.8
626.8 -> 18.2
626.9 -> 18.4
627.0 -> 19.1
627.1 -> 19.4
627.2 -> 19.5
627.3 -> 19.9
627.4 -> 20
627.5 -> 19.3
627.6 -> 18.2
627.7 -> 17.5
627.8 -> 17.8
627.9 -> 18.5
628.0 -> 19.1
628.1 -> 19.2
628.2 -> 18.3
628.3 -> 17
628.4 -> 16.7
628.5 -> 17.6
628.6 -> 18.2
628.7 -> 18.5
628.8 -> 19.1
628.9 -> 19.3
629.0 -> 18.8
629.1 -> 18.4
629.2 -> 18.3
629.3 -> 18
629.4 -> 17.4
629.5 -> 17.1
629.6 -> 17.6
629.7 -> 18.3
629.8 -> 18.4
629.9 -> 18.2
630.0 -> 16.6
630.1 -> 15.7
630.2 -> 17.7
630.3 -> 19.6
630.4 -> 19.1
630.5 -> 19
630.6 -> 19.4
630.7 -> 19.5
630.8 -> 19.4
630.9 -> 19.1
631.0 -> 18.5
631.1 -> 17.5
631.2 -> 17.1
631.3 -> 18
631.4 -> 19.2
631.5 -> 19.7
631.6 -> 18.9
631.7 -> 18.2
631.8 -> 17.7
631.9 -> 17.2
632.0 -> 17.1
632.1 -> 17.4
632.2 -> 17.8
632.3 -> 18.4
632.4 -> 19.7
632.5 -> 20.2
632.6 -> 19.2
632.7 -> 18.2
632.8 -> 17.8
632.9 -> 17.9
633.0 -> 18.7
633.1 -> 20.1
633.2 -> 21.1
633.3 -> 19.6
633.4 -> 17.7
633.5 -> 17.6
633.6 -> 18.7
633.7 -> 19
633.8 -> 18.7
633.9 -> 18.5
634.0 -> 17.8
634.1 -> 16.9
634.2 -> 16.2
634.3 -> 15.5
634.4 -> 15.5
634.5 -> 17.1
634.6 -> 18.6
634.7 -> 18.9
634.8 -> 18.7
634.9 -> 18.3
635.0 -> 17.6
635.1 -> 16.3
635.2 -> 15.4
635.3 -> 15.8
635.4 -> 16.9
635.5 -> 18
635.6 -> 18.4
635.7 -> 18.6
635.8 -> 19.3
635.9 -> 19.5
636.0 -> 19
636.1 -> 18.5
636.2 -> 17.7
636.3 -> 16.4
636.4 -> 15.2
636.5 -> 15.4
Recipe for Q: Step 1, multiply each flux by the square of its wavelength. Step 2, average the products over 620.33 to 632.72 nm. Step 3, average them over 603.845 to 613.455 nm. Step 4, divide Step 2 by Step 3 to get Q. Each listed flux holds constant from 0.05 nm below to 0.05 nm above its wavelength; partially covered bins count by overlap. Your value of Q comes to 1.1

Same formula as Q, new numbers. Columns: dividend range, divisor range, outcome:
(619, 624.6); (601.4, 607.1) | 1.09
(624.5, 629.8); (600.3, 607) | 1.13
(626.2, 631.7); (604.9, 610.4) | 1.10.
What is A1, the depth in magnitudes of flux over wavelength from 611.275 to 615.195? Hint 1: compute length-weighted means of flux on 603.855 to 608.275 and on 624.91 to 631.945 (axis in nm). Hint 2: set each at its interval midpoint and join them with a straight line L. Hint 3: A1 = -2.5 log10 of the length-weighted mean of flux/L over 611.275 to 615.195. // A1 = -0.01 mag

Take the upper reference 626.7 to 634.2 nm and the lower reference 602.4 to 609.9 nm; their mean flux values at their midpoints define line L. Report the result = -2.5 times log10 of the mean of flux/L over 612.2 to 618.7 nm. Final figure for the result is 0.00 mag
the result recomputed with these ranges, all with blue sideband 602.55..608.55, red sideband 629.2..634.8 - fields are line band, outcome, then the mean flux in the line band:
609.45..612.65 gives -0.016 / 18.3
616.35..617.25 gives 0.032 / 17.5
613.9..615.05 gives -0.027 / 18.5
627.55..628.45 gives 0.009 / 18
